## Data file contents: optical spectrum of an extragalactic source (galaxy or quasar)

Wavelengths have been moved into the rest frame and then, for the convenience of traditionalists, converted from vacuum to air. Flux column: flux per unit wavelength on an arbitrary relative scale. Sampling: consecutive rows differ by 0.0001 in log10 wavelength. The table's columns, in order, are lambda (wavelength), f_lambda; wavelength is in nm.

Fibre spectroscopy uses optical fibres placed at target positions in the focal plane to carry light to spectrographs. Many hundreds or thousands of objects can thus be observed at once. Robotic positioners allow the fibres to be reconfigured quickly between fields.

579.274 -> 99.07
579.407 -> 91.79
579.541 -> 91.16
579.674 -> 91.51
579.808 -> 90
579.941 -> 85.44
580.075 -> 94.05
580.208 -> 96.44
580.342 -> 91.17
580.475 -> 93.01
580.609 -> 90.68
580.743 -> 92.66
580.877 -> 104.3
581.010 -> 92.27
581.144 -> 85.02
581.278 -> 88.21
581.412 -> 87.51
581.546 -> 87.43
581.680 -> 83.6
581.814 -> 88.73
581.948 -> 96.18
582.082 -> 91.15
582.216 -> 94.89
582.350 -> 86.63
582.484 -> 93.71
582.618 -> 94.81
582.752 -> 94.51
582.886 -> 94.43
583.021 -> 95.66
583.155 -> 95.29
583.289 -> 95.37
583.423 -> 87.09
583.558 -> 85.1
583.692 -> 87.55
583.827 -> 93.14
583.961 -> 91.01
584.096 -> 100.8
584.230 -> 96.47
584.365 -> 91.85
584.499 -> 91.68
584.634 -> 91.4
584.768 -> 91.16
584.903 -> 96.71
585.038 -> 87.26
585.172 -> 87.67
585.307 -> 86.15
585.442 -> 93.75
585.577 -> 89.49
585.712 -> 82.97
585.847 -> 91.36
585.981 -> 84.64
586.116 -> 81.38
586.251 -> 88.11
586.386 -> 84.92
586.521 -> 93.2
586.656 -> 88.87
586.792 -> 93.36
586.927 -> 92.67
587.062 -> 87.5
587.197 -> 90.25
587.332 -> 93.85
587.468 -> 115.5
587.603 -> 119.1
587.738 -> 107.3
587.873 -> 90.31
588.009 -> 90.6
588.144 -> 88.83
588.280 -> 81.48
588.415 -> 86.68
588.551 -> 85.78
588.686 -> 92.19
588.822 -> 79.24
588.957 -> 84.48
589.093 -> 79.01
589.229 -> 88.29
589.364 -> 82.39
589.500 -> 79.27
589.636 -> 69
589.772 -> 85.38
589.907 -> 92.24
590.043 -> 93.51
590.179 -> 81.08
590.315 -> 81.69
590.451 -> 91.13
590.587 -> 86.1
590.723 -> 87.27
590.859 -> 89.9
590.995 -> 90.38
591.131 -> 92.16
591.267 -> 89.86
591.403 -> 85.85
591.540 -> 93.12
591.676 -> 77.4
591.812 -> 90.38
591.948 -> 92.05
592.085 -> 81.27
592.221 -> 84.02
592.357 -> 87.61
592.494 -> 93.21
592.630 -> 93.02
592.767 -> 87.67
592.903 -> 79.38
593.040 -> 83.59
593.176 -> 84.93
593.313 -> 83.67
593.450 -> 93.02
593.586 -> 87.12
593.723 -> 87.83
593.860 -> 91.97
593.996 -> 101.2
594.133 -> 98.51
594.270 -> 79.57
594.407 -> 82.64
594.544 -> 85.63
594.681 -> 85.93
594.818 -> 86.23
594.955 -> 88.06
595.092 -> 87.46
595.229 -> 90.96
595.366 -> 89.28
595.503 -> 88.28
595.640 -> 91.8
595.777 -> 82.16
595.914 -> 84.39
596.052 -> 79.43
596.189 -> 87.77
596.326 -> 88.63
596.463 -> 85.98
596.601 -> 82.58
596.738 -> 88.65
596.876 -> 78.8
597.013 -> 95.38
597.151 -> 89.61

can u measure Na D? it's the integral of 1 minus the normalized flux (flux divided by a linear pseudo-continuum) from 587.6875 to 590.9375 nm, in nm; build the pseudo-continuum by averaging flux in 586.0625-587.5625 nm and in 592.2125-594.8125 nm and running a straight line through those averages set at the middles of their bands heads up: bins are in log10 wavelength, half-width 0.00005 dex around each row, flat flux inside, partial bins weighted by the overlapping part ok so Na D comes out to 0.16 nm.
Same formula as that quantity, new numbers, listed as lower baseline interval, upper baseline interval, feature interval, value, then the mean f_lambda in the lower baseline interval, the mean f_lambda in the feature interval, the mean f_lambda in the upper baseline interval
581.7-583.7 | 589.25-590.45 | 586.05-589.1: -0.17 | 92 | 91.3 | 83.7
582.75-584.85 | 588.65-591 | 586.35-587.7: -0.12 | 92.6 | 96.4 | 84.9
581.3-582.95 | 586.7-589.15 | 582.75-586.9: 0.04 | 91.1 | 90.7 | 92.1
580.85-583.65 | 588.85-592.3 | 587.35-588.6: -0.12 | 91.3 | 96.2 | 85.8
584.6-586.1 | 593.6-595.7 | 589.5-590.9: 0.06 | 89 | 85.3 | 89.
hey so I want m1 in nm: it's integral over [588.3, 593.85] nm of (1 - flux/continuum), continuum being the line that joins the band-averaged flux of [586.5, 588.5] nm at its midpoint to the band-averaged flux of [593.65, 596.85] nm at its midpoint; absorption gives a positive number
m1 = 0.30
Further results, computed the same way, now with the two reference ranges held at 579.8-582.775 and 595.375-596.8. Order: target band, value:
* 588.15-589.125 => 0.05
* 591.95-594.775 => -0.02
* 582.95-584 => -0.01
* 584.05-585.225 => -0.03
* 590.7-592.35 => 0.00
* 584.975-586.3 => 0.04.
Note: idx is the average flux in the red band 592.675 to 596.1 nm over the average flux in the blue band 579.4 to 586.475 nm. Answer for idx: 0.96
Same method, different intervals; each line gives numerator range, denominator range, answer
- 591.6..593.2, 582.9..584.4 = 0.93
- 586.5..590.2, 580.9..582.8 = 0.99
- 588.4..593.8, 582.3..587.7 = 0.94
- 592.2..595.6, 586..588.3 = 0.94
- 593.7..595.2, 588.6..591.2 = 1.04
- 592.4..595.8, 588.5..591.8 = 1.03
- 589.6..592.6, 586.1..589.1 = 0.95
